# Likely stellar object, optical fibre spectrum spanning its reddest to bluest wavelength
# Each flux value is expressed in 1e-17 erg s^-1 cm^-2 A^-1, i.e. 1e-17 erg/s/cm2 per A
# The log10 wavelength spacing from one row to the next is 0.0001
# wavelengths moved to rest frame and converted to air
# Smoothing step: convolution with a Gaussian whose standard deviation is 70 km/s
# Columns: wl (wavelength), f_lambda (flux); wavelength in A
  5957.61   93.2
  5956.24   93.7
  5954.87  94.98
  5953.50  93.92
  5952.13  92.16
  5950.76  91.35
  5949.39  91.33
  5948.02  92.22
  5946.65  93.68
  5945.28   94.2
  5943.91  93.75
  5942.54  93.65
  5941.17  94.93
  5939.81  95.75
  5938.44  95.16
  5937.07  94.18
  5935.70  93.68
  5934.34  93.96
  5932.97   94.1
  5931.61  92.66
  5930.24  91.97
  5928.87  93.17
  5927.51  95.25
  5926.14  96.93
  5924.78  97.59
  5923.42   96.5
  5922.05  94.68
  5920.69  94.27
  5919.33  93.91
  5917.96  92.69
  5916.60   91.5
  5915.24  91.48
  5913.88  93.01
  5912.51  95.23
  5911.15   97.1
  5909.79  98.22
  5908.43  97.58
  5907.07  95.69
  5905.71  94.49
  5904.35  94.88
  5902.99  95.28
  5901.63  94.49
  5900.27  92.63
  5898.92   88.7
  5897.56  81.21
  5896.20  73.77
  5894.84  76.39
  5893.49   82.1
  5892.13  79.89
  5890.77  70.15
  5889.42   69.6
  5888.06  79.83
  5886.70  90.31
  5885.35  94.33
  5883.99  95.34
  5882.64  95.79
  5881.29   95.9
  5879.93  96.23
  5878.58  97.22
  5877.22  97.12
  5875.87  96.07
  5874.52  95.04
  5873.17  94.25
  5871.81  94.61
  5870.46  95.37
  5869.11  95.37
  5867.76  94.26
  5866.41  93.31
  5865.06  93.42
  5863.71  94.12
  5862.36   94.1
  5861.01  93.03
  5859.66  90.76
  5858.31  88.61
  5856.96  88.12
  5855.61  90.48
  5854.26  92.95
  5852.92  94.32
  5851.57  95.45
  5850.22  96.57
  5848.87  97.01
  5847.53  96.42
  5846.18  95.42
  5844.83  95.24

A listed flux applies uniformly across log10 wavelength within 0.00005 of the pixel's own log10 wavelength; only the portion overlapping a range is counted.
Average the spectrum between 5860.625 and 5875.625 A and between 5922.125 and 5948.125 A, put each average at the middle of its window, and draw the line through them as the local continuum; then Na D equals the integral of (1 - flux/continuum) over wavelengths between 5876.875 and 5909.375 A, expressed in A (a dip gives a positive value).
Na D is 2.0 A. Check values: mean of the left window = 94.4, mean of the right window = 94.4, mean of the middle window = 88.7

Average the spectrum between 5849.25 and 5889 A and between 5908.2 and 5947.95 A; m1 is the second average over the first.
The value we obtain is 1.01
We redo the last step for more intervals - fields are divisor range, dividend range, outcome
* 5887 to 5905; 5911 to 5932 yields 1.13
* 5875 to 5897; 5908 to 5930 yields 1.09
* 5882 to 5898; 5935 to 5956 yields 1.14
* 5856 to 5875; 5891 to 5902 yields 0.89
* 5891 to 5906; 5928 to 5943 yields 1.09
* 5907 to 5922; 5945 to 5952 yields 0.98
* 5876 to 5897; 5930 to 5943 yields 1.09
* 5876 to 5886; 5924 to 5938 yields 0.98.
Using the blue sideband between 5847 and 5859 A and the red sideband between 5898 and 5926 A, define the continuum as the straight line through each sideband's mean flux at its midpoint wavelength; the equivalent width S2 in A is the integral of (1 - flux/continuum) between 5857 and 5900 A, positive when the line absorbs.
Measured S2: 1.94 A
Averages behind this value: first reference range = 93.3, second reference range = 94.5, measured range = 89.6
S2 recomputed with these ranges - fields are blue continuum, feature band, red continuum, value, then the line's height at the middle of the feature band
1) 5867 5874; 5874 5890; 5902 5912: 0.5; 95.2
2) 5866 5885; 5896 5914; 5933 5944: 0.4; 94.9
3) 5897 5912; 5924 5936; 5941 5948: -0.1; 93.8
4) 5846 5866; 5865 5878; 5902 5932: -0.2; 93.7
